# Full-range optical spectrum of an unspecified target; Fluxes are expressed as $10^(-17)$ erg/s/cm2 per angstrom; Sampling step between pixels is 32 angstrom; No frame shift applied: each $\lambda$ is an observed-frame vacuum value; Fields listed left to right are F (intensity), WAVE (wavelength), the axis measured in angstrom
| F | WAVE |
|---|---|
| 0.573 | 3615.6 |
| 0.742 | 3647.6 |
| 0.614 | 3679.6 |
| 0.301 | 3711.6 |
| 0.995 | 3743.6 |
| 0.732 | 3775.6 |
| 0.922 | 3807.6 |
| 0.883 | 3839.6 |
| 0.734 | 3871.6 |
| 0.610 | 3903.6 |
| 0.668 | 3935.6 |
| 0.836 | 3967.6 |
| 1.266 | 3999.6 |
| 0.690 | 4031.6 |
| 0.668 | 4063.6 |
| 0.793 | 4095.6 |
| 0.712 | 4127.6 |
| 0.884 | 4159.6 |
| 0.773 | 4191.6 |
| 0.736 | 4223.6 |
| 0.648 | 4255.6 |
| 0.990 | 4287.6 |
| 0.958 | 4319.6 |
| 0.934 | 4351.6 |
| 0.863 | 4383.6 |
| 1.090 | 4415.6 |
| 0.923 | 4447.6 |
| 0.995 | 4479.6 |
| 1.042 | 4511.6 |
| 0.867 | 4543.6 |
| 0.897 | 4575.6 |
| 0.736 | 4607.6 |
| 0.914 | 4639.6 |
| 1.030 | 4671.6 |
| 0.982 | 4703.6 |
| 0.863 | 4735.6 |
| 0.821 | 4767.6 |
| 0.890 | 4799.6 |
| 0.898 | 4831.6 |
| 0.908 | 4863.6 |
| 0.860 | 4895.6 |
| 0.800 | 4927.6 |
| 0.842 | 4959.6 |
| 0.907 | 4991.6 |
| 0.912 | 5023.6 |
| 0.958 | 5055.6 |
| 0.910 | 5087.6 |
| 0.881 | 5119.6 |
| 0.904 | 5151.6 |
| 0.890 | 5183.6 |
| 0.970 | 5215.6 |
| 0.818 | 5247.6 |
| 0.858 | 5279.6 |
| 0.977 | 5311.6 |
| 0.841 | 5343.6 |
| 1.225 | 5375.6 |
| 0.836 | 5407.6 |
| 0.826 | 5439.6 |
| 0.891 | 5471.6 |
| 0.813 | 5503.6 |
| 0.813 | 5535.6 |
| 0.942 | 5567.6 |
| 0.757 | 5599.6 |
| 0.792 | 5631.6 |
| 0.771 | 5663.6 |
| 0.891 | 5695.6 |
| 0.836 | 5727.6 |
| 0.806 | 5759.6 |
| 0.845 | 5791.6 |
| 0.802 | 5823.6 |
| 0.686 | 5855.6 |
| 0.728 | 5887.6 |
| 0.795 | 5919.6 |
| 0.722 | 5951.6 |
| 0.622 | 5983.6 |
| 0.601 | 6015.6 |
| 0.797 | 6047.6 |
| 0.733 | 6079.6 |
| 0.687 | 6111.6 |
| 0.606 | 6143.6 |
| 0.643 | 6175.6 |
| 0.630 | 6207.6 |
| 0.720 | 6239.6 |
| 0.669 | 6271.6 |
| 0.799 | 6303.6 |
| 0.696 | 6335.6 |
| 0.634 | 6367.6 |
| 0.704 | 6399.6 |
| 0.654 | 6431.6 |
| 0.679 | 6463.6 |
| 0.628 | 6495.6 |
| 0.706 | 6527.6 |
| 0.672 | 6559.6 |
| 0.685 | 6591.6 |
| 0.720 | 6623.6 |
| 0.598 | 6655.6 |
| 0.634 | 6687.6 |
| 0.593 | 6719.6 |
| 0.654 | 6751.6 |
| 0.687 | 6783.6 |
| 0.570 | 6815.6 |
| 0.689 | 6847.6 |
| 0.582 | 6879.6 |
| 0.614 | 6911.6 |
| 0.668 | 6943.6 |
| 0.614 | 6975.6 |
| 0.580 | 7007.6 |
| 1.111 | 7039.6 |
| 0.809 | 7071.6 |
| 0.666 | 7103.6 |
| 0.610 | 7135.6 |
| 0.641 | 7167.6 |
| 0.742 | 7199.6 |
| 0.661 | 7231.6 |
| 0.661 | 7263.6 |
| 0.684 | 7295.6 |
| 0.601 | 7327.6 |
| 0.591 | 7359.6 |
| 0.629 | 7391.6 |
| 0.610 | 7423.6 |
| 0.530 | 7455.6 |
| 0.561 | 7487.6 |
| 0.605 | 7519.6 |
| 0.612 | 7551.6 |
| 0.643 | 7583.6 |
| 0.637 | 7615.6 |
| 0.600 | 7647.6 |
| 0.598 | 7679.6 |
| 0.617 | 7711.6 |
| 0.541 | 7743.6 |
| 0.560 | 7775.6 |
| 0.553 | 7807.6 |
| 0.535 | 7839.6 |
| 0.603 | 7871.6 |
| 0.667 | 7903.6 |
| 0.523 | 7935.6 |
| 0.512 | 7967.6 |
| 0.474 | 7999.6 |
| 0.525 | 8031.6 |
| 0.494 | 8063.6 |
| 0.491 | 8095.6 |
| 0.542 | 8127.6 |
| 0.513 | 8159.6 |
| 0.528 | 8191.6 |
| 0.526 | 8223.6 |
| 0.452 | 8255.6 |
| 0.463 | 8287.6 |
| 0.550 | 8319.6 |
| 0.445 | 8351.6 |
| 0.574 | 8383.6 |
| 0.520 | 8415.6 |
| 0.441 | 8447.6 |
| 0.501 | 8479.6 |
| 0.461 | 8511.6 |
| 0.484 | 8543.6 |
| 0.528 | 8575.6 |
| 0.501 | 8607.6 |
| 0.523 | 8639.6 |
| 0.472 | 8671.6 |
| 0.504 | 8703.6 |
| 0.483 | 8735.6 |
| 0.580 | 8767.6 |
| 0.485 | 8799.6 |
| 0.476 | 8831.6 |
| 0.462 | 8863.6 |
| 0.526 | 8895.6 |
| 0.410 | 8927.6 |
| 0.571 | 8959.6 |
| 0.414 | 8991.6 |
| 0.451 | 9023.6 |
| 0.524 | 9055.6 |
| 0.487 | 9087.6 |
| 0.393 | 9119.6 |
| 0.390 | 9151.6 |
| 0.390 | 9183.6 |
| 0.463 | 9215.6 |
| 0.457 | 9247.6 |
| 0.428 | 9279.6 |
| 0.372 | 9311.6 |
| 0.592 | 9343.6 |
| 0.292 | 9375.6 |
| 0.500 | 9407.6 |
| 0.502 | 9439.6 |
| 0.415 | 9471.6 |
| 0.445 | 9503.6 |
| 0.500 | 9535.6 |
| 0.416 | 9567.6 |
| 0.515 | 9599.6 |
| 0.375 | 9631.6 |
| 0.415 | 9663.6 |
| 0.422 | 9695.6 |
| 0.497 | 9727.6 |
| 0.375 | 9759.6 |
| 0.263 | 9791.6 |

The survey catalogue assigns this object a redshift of 0.073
